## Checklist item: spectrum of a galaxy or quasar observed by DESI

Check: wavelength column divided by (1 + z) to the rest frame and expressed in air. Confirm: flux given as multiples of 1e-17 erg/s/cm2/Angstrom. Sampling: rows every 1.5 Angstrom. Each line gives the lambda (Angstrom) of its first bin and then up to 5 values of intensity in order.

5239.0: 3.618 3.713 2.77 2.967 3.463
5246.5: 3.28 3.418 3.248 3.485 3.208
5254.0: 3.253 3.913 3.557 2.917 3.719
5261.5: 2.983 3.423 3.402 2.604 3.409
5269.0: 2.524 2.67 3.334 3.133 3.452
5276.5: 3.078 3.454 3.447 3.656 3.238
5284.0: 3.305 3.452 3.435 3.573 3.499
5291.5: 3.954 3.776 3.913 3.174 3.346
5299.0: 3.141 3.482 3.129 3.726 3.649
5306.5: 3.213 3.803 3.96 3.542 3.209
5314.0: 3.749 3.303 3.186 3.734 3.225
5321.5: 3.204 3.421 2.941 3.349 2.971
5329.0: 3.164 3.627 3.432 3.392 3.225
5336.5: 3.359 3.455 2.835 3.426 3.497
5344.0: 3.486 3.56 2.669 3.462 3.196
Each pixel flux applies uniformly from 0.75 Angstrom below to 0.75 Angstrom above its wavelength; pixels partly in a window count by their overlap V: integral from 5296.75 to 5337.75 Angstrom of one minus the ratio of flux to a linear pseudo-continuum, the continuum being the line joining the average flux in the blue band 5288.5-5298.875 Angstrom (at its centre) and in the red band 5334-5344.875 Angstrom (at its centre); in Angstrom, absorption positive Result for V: 0.7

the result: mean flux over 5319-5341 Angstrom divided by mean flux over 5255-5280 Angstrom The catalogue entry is 1.01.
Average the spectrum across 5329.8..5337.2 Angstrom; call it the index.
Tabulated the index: 3.41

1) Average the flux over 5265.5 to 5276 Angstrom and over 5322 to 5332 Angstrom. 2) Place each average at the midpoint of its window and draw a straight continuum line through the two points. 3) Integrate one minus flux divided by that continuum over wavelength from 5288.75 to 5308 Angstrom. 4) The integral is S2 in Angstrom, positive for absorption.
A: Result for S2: -2.28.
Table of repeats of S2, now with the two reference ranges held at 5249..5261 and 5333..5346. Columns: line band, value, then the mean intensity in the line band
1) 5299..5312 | -0.6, 3.53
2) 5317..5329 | 0.4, 3.25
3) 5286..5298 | -0.7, 3.59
